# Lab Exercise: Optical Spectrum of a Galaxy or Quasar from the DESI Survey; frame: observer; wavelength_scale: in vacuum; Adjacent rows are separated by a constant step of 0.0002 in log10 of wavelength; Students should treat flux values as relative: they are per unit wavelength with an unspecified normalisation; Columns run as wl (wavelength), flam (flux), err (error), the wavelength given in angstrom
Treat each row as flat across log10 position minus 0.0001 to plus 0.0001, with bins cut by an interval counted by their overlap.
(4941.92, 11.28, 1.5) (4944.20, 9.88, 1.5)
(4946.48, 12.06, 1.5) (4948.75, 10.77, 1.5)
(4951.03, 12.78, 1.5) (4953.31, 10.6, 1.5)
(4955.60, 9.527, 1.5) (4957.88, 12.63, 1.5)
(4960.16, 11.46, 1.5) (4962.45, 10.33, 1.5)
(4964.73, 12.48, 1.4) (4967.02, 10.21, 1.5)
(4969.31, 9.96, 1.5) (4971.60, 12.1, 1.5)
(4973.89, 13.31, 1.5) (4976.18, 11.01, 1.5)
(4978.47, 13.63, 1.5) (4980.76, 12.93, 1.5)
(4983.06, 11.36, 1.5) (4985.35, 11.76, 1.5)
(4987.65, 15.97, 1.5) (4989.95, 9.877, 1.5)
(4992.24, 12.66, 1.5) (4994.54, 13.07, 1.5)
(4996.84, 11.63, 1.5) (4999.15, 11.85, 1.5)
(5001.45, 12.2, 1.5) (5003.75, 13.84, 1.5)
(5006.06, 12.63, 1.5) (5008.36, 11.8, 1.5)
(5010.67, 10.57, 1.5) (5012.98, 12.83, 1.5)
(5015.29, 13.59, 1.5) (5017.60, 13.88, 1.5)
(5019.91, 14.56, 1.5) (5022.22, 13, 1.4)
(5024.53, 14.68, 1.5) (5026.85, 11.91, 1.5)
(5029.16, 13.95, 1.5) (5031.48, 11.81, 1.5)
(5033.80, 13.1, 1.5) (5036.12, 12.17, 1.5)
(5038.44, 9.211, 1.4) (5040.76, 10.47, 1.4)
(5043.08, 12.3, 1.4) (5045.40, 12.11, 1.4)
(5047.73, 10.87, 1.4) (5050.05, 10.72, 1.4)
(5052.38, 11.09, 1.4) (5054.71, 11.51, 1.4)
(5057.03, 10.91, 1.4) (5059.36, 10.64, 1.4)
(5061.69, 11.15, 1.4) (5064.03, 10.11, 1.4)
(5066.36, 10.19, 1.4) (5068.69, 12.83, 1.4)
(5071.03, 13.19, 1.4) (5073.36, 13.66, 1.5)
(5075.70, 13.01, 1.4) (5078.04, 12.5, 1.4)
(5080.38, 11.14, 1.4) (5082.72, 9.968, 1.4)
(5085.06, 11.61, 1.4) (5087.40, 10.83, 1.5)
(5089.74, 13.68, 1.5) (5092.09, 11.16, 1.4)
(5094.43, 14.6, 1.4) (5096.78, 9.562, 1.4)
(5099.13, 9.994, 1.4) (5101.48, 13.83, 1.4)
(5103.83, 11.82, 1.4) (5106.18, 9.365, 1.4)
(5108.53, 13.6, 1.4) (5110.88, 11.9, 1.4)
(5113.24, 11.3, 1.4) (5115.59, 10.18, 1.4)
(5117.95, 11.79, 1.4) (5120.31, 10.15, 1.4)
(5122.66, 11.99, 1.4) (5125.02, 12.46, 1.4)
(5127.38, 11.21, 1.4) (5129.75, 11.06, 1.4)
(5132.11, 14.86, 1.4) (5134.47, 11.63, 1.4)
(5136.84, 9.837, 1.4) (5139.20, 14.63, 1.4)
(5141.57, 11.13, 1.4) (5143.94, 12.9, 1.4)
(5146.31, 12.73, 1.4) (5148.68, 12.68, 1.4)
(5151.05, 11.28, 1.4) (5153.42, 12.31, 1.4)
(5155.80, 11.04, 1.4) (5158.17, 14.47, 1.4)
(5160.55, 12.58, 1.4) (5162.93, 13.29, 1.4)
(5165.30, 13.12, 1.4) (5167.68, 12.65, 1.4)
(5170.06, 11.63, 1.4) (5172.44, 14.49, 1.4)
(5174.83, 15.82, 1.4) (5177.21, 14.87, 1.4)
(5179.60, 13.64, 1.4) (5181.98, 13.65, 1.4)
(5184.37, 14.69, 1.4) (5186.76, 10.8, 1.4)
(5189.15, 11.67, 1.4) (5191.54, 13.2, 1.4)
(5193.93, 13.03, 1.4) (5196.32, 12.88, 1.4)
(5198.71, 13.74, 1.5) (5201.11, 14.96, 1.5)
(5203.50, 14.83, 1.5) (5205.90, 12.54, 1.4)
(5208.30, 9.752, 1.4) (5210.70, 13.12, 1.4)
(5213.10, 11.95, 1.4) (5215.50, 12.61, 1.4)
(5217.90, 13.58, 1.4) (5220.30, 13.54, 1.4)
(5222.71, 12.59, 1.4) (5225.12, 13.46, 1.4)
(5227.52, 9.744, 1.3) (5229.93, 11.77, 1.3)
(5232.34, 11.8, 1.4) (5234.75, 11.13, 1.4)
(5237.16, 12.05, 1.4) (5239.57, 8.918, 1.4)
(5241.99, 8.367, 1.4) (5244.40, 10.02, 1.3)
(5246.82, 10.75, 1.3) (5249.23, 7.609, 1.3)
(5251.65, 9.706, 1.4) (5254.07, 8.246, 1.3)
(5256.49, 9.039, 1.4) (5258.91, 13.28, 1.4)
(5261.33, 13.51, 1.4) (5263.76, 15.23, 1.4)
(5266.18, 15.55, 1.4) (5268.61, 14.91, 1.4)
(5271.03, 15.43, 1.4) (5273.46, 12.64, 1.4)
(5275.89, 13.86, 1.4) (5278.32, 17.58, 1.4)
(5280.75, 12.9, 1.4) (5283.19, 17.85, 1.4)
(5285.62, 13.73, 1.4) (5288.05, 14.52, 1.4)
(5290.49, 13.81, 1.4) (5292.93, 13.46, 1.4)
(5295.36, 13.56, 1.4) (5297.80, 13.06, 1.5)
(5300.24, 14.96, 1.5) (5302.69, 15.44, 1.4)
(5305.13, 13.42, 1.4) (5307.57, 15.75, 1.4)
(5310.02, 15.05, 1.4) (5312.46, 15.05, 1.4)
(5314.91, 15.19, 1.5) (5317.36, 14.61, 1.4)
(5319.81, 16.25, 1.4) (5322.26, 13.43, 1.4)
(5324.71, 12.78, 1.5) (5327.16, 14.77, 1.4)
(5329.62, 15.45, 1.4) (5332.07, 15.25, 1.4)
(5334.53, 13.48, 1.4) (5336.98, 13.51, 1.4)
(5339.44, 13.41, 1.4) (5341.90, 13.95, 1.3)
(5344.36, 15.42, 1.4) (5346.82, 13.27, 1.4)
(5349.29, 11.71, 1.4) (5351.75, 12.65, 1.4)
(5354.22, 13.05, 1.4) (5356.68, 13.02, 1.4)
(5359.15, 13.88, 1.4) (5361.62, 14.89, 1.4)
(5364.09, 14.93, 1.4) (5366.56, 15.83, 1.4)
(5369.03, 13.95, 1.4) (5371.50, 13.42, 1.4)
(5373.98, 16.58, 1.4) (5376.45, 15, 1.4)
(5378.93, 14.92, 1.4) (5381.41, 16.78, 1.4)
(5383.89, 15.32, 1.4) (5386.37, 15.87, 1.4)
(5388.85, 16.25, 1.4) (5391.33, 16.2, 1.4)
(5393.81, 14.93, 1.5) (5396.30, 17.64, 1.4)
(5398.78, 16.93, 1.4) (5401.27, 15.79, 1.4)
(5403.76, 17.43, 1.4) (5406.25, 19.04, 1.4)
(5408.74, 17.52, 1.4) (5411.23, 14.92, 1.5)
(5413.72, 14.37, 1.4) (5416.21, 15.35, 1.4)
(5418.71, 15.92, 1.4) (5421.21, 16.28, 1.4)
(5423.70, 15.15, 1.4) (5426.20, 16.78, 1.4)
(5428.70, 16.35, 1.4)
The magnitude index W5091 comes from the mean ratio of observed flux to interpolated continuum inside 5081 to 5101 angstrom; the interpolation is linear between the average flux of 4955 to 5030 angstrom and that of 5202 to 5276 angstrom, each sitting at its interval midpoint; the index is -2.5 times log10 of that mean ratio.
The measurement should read 0.06 mag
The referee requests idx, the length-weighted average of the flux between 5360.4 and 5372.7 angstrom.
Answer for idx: 14.6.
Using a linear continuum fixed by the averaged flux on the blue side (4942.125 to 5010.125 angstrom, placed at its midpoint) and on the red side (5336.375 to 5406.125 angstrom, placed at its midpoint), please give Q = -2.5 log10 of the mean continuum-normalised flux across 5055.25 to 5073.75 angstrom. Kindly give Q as 0.095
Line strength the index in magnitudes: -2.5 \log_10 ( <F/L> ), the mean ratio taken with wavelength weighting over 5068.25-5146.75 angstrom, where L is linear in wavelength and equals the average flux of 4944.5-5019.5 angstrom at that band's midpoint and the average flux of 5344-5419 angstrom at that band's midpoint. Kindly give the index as 0.10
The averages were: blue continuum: 12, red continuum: 15.2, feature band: 11.9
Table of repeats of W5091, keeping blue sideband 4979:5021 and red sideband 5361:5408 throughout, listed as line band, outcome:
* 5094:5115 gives 0.163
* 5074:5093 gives 0.133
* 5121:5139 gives 0.149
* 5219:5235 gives 0.204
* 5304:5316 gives 0.027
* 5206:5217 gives 0.203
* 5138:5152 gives 0.106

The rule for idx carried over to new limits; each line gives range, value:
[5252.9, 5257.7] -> 8.65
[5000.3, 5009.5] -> 12.6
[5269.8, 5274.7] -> 14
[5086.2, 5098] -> 12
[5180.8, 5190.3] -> 12.7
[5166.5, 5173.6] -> 12.9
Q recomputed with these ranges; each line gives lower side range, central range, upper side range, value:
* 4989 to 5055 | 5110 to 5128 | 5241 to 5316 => 0.12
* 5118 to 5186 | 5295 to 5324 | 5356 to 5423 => 0.00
